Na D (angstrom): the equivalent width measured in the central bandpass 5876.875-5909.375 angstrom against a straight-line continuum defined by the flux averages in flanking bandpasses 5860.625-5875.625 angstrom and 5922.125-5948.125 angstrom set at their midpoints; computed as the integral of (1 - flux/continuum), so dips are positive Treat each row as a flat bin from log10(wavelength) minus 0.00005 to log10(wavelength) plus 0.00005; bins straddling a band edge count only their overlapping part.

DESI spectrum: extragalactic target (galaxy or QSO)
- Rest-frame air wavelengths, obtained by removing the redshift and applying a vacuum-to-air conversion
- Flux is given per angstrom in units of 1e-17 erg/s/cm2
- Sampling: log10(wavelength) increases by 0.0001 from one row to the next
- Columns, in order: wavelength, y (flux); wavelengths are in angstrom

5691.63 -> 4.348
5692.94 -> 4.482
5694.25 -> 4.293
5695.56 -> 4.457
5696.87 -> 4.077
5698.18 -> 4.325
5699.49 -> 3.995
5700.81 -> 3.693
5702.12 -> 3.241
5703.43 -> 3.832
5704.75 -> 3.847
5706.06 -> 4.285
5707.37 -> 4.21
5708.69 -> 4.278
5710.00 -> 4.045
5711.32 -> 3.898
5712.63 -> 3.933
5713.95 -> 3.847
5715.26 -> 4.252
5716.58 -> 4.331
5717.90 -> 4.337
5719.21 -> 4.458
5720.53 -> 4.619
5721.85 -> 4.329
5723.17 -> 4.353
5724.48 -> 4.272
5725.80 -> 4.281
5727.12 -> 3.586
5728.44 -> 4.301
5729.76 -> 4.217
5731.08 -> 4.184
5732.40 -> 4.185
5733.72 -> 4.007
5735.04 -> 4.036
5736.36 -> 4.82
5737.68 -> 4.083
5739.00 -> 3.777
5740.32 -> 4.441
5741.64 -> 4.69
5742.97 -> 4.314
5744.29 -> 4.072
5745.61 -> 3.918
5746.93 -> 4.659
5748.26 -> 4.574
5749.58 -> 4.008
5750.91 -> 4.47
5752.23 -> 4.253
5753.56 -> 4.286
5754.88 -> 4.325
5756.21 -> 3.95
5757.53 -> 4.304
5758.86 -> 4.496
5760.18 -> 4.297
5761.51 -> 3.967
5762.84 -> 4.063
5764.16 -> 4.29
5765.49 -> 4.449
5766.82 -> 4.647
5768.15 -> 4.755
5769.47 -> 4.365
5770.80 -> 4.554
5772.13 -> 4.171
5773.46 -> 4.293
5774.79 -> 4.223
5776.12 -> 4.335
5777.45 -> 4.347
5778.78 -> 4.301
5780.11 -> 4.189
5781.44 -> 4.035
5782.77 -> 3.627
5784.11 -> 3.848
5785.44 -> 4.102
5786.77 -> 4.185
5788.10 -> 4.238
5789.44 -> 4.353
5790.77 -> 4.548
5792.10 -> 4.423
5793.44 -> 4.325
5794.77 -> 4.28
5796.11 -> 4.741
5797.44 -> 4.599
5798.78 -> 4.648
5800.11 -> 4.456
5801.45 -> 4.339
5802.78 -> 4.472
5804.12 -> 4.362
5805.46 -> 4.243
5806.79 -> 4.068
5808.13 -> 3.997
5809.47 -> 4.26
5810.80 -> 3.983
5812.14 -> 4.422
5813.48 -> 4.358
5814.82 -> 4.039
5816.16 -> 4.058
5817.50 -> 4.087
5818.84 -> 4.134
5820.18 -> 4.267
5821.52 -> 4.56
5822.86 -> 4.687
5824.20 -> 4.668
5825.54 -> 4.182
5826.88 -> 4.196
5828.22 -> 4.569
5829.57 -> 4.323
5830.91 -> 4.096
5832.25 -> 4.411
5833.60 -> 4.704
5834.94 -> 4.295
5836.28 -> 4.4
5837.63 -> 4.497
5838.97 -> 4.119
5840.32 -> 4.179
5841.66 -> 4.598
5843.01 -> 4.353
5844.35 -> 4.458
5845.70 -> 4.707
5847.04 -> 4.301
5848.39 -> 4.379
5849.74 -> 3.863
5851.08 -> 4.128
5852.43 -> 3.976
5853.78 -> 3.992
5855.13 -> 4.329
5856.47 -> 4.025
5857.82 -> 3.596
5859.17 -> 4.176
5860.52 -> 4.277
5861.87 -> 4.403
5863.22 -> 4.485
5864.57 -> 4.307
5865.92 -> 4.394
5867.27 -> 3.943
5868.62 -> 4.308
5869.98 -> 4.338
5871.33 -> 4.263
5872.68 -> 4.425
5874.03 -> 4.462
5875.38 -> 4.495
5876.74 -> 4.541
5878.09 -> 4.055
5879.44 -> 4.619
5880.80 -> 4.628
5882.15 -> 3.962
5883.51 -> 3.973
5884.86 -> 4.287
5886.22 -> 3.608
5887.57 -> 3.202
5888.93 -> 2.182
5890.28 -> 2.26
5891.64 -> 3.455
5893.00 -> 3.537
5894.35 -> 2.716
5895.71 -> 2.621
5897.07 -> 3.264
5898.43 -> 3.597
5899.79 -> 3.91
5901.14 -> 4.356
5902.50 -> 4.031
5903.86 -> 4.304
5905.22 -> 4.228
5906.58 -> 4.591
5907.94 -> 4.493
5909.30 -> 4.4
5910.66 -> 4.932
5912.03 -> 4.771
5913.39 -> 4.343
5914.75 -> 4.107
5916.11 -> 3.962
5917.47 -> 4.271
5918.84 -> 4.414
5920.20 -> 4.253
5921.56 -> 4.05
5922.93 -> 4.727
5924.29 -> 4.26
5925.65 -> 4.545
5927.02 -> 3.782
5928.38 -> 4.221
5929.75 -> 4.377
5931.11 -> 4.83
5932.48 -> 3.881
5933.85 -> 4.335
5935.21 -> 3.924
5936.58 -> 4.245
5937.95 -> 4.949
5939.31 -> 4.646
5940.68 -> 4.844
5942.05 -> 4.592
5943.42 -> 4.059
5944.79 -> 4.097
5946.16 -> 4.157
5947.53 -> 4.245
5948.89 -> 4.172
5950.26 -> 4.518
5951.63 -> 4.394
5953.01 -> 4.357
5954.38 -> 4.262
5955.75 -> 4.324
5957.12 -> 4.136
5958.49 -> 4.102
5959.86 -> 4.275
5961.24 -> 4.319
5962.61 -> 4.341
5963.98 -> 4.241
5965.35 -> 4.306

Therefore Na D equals 4.4 angstrom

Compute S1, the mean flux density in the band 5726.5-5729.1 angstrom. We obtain 3.95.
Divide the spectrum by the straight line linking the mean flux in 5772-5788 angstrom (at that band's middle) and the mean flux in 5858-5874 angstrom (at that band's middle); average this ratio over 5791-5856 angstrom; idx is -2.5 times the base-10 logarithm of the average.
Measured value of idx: -0.028 mag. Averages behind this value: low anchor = 4.14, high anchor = 4.29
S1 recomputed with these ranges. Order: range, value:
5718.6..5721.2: 4.53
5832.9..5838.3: 4.47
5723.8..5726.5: 4.27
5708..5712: 4.07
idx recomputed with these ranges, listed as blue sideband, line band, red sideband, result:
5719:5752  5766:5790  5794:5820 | 0.01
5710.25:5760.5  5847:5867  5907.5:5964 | 0.03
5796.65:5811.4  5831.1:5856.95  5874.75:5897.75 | -0.09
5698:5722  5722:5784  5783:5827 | -0.02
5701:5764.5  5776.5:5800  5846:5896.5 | -0.05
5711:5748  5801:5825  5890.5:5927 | -0.03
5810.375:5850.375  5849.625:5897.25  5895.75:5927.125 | 0.09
